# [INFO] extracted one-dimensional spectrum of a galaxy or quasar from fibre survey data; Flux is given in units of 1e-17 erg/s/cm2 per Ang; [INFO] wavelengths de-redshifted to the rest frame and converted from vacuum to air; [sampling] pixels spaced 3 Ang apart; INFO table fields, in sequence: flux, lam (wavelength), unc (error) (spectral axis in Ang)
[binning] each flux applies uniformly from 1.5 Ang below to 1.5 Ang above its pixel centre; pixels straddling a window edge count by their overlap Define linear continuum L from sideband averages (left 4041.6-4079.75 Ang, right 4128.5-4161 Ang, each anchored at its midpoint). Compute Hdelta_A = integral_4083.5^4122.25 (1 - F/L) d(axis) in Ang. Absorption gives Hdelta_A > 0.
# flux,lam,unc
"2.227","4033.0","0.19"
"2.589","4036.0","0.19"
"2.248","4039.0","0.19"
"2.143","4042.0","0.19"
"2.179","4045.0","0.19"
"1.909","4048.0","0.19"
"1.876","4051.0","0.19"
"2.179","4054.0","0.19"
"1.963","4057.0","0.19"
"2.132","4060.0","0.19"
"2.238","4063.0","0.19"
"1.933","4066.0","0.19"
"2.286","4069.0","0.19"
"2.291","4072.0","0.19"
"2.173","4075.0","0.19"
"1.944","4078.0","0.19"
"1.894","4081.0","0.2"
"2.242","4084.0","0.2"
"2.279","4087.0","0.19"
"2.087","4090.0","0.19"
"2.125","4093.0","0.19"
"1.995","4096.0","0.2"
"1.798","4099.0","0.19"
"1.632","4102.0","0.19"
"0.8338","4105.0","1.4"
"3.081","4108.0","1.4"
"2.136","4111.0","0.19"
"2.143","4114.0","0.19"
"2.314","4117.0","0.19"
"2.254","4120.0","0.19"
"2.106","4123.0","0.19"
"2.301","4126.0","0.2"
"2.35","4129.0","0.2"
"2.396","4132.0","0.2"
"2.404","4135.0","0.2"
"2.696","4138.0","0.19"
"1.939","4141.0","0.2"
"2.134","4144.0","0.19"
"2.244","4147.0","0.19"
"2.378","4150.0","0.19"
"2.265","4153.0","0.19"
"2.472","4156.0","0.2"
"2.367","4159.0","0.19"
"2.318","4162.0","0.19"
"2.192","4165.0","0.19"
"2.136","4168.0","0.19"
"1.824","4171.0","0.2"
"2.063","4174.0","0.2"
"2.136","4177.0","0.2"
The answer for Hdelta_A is 2.5 Ang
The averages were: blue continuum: 2.09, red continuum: 2.33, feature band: 2.07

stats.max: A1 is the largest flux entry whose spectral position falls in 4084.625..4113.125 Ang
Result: 3.081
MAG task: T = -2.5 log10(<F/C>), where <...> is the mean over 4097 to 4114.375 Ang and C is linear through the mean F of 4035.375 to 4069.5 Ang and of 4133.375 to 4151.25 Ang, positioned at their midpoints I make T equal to 0.16 mag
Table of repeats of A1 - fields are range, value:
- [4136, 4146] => 2.696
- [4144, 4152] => 2.378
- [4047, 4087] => 2.291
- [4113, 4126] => 2.314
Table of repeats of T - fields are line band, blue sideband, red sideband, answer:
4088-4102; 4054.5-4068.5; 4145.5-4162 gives 0.11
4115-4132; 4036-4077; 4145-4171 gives -0.02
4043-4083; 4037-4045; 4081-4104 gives 0.02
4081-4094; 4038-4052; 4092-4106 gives -0.21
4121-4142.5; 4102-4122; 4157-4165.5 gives -0.06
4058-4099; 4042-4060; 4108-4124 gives 0.01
